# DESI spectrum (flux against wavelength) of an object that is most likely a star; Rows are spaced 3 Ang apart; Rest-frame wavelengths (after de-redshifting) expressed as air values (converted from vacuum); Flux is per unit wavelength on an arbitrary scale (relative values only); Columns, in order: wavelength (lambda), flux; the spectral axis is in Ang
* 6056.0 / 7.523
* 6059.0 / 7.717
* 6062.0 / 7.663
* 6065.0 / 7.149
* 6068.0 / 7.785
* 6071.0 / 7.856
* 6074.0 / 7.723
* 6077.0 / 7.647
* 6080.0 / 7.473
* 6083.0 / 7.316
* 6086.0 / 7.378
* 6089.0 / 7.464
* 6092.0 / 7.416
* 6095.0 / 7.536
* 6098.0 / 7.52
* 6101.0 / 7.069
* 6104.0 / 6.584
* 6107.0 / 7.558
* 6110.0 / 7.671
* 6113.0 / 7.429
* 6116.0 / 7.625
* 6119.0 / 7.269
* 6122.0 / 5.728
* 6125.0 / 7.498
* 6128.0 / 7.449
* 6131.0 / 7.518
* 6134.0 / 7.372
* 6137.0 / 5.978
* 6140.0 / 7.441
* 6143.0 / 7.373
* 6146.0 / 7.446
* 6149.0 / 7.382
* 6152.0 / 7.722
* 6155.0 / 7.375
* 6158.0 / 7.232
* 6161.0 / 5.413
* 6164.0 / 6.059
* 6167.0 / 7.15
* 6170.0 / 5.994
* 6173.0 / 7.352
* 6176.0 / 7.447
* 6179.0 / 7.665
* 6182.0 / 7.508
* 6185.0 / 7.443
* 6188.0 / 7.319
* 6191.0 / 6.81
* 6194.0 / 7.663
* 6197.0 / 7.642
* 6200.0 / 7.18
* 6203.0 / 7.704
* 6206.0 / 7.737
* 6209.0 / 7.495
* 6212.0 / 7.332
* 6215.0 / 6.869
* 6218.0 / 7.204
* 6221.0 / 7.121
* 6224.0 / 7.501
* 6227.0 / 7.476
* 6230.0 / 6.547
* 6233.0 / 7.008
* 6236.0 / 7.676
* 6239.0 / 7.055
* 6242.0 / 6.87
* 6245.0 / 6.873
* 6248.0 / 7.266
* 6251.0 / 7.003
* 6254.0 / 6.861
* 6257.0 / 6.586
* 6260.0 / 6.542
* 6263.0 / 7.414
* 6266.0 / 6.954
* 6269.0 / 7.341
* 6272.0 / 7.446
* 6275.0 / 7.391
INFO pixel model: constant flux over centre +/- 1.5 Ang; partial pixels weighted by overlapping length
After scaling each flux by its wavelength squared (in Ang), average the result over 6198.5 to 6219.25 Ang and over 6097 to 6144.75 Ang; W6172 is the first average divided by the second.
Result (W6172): 1.05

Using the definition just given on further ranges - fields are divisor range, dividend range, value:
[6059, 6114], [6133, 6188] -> 0.97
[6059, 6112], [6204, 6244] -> 1.01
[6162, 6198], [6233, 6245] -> 1.02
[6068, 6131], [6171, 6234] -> 1.03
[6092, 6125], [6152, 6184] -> 0.98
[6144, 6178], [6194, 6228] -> 1.08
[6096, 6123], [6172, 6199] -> 1.06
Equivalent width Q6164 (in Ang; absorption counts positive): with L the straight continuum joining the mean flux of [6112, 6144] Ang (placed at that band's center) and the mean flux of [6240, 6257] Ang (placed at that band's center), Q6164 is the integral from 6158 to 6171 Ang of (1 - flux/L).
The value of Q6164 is 1.47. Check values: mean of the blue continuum 7.14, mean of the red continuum 6.94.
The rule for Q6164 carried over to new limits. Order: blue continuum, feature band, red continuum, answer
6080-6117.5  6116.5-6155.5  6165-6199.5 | 0.6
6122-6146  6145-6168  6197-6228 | 0.8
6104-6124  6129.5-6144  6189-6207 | 0.2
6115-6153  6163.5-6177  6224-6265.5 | 0.6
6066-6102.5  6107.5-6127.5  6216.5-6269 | 0.5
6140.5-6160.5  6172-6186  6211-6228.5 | -0.4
